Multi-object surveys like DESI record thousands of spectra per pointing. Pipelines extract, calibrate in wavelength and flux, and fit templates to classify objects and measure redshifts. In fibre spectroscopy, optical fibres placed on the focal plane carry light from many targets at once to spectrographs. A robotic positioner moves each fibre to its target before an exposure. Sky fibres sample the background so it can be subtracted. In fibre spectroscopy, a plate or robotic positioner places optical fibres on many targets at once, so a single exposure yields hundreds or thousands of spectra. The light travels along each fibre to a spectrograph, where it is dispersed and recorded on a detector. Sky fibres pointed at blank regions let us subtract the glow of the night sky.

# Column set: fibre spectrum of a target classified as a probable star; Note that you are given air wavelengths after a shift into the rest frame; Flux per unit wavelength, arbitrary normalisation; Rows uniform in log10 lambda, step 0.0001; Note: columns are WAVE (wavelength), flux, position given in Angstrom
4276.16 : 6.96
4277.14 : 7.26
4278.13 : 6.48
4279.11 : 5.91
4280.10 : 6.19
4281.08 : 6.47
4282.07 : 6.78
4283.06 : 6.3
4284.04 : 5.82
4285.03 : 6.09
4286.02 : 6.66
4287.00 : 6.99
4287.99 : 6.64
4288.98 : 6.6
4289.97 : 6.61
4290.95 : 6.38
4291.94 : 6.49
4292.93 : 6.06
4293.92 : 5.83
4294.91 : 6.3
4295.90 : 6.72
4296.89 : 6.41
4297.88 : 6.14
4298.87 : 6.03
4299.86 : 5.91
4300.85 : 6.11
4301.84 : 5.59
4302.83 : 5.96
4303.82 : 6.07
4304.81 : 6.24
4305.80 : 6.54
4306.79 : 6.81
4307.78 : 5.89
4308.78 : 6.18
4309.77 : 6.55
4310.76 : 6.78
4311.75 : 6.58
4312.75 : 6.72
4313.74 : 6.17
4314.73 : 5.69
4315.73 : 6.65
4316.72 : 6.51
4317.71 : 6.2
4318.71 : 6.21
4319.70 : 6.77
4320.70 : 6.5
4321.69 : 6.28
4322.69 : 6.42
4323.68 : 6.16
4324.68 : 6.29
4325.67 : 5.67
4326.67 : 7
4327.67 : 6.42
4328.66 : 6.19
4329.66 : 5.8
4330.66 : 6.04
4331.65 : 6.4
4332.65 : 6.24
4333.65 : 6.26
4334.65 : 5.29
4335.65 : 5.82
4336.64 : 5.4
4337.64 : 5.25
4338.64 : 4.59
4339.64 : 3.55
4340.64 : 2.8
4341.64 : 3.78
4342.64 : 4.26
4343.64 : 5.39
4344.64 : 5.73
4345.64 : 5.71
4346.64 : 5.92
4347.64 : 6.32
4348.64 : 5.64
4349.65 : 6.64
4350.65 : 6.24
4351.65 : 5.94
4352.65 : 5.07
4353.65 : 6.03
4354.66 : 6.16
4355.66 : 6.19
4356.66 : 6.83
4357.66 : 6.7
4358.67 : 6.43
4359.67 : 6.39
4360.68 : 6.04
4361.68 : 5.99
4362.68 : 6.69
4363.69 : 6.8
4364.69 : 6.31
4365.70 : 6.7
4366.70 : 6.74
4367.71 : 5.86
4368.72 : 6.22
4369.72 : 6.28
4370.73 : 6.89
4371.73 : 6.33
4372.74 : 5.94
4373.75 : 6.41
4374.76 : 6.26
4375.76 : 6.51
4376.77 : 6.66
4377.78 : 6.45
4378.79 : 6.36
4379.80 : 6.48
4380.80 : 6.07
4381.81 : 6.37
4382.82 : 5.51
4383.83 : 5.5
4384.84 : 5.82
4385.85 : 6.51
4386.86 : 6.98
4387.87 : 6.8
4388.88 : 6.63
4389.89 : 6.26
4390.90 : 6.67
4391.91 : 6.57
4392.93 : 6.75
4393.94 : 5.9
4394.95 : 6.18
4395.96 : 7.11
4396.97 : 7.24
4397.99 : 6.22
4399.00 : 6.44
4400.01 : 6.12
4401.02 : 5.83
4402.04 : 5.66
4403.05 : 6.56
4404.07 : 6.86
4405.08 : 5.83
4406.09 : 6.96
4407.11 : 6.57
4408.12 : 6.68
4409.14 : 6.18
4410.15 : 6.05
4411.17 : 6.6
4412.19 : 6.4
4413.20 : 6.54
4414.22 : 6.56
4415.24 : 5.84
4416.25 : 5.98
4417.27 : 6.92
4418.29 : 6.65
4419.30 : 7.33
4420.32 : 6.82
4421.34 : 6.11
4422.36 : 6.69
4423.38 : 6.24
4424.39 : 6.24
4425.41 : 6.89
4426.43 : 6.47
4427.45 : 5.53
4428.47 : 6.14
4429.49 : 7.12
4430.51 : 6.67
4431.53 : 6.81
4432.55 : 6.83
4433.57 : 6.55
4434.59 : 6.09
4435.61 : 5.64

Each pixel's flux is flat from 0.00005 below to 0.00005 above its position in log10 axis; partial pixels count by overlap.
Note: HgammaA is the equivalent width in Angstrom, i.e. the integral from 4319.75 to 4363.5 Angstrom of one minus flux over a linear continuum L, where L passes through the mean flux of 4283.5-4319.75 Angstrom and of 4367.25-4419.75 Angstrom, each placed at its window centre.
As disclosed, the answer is 3.5 Angstrom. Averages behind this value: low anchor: 6.32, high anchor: 6.39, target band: 5.84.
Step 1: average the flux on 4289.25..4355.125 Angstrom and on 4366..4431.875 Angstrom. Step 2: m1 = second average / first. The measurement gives 1.07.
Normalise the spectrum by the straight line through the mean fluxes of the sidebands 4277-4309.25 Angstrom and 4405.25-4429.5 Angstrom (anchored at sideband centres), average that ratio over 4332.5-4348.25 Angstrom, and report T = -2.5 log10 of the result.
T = 0.24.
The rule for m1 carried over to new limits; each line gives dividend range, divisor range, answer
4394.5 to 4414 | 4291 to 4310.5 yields 1.03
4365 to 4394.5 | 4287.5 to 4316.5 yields 1.01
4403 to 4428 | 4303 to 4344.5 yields 1.09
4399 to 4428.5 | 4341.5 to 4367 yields 1.06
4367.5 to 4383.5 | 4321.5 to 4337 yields 1.03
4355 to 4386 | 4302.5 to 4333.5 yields 1.00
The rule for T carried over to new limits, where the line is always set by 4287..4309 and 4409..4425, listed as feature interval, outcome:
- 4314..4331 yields 0.00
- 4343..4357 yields 0.07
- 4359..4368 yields -0.01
